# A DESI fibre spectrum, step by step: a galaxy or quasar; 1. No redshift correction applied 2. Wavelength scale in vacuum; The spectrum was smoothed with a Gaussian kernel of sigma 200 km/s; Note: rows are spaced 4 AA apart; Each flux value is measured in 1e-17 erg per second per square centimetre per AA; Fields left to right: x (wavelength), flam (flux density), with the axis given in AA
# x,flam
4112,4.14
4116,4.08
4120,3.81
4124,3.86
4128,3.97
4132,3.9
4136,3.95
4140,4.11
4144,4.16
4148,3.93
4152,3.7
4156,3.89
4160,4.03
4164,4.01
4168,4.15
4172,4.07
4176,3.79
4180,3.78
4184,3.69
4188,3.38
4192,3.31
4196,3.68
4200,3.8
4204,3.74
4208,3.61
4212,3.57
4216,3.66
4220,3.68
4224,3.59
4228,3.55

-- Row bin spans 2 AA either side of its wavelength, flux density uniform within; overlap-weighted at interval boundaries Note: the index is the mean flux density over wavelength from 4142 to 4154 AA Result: 3.93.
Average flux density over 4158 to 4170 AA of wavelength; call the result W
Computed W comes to 4.06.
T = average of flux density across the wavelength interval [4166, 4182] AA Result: 3.95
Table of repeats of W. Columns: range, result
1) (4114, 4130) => 3.93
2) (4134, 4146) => 4.07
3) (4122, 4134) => 3.91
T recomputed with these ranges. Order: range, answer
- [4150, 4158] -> 3.79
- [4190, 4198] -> 3.5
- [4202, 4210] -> 3.67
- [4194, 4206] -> 3.74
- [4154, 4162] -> 3.96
